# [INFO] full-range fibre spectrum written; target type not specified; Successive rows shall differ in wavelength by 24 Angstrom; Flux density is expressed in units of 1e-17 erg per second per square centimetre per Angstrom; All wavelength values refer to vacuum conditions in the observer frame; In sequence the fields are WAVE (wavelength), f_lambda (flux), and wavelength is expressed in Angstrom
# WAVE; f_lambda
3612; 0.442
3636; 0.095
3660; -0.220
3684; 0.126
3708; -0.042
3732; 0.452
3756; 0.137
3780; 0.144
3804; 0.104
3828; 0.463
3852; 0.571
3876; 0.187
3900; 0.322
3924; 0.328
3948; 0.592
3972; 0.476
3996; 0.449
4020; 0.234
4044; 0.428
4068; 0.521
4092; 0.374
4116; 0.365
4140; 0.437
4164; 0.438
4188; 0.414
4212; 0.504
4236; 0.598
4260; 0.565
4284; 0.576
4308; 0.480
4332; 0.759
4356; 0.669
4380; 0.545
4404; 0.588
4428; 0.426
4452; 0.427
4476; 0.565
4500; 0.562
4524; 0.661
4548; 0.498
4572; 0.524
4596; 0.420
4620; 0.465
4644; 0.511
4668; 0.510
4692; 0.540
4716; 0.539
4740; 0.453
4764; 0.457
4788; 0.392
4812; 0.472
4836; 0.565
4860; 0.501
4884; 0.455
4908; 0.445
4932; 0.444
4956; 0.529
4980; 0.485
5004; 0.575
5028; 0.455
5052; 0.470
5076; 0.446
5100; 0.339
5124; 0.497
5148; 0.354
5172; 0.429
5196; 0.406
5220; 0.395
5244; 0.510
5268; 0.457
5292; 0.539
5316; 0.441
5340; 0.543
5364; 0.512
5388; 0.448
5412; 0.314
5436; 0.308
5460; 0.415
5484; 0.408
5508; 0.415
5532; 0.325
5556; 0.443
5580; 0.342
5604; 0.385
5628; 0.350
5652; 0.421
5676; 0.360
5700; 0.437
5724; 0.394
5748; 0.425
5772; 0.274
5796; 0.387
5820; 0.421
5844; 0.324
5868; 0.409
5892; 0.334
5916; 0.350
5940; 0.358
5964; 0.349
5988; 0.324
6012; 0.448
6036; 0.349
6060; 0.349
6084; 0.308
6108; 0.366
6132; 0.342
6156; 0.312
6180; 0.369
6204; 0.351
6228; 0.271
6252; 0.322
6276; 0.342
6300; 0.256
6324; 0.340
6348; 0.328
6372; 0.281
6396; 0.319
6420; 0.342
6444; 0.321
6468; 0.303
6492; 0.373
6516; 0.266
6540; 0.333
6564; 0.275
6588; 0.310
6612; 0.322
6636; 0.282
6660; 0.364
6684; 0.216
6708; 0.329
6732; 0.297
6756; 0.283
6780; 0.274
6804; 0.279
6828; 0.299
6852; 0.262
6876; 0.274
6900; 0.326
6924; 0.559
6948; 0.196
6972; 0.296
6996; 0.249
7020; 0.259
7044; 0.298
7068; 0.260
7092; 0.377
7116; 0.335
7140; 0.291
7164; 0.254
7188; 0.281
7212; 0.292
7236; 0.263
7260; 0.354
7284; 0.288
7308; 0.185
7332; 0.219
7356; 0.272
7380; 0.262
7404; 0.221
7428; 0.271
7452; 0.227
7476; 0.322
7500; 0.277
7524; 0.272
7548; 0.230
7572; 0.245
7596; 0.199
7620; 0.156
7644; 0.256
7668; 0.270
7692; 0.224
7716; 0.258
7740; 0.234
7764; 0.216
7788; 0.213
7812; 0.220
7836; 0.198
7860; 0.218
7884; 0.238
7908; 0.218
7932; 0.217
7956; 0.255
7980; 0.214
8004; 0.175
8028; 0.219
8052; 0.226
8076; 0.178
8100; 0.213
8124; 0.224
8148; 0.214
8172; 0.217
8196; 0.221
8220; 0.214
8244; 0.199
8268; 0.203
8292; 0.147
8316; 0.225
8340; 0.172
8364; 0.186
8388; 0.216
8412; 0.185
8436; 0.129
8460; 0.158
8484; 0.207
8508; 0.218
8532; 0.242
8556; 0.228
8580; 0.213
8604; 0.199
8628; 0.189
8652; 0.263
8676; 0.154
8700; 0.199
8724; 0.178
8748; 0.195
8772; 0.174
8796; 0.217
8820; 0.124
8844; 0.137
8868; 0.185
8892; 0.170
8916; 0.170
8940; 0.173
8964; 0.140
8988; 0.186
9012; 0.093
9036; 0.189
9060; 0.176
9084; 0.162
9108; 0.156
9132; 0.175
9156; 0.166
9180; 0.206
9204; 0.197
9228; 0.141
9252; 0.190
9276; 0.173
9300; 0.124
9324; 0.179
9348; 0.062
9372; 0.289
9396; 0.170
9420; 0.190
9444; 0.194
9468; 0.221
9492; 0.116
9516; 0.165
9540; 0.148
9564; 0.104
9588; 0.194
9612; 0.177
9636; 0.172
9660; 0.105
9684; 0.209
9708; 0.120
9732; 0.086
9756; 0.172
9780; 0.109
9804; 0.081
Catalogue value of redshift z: 0.06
